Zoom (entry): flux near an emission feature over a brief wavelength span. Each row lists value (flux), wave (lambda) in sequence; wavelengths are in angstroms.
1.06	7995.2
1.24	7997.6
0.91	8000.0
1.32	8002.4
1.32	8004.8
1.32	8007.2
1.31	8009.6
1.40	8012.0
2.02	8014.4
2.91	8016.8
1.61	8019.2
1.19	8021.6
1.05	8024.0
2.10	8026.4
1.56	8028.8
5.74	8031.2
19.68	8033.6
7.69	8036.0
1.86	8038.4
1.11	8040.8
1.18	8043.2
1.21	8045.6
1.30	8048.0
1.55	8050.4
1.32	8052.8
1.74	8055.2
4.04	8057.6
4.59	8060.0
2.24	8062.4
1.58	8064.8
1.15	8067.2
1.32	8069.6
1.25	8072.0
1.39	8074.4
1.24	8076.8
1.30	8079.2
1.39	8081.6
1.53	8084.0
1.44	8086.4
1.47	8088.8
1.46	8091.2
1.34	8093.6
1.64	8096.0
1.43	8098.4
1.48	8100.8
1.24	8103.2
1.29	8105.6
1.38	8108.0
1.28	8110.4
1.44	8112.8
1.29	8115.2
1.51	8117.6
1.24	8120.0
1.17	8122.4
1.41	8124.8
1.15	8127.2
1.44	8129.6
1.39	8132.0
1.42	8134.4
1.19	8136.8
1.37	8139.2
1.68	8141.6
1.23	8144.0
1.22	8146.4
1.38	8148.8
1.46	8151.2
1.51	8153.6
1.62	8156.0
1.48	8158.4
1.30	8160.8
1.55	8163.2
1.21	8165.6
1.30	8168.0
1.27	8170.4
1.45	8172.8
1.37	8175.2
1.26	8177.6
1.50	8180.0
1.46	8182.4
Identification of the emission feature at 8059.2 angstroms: [N II]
